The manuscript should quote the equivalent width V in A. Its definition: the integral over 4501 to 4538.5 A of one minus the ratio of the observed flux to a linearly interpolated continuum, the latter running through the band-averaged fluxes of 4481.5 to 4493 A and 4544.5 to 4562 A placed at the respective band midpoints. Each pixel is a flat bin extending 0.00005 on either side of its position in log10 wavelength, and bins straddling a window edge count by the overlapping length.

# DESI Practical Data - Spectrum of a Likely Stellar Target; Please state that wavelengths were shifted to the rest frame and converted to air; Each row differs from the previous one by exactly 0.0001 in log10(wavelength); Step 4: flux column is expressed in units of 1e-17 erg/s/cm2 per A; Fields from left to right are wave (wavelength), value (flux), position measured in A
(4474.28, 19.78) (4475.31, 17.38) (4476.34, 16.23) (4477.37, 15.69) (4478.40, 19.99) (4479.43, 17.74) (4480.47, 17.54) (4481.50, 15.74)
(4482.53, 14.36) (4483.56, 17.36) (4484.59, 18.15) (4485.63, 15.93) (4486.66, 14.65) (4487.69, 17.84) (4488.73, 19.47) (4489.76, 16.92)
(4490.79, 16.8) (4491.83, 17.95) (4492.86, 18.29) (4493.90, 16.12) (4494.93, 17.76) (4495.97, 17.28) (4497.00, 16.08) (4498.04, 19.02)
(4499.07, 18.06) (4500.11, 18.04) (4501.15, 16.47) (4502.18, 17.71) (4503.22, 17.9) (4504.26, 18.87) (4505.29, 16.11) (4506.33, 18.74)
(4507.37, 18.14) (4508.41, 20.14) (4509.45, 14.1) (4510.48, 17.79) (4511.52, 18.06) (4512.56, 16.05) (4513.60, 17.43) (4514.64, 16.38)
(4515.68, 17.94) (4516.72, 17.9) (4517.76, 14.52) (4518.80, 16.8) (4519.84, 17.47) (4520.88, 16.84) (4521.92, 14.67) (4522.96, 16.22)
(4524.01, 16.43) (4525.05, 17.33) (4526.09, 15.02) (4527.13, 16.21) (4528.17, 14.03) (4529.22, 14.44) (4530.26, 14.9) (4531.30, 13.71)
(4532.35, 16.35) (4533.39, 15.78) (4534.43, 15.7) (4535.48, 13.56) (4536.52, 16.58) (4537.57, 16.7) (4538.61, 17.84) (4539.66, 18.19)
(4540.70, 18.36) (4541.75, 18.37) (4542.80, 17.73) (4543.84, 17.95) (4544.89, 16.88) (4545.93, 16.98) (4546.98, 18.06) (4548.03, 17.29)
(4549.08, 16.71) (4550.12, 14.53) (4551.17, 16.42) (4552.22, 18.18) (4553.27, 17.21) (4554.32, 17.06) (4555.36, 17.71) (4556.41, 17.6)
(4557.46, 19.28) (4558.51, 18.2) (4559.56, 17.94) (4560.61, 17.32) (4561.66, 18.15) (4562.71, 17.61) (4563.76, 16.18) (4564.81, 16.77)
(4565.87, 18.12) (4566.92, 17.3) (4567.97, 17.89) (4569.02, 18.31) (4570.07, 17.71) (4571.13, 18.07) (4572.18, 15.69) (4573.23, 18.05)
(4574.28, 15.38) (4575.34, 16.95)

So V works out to 1.50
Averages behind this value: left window 17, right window 17.4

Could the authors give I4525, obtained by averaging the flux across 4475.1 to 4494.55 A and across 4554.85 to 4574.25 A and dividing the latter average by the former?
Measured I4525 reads 1.0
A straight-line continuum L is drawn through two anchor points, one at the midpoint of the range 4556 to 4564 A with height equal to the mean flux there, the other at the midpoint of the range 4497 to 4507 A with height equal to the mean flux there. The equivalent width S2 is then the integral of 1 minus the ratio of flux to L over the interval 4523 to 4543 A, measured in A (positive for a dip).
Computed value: 1.9 A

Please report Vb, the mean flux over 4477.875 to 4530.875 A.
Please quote 17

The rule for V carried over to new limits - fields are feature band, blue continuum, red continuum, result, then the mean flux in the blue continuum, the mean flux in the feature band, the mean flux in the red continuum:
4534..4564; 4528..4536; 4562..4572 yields -2.15 A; 14.8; 17.3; 17.5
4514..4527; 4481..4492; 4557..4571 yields 0.57 A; 16.8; 16.5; 17.7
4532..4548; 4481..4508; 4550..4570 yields 0.41 A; 17.3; 17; 17.5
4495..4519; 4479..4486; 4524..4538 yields -1.99 A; 16.7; 17.4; 15.4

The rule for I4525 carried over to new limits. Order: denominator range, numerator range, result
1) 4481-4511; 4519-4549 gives 0.95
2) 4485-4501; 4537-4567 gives 1.01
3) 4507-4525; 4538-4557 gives 1.03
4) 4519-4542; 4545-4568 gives 1.08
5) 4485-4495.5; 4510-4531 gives 0.95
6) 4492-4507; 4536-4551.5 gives 0.98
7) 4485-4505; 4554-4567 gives 1.01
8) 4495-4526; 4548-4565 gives 1.01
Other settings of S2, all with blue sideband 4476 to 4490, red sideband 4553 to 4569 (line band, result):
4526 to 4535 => 1.2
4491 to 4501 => -0.3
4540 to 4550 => 0.0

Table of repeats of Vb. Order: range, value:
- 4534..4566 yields 17.3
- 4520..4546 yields 16.3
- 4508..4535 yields 16.2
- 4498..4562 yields 17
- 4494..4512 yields 17.6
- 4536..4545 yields 17.6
